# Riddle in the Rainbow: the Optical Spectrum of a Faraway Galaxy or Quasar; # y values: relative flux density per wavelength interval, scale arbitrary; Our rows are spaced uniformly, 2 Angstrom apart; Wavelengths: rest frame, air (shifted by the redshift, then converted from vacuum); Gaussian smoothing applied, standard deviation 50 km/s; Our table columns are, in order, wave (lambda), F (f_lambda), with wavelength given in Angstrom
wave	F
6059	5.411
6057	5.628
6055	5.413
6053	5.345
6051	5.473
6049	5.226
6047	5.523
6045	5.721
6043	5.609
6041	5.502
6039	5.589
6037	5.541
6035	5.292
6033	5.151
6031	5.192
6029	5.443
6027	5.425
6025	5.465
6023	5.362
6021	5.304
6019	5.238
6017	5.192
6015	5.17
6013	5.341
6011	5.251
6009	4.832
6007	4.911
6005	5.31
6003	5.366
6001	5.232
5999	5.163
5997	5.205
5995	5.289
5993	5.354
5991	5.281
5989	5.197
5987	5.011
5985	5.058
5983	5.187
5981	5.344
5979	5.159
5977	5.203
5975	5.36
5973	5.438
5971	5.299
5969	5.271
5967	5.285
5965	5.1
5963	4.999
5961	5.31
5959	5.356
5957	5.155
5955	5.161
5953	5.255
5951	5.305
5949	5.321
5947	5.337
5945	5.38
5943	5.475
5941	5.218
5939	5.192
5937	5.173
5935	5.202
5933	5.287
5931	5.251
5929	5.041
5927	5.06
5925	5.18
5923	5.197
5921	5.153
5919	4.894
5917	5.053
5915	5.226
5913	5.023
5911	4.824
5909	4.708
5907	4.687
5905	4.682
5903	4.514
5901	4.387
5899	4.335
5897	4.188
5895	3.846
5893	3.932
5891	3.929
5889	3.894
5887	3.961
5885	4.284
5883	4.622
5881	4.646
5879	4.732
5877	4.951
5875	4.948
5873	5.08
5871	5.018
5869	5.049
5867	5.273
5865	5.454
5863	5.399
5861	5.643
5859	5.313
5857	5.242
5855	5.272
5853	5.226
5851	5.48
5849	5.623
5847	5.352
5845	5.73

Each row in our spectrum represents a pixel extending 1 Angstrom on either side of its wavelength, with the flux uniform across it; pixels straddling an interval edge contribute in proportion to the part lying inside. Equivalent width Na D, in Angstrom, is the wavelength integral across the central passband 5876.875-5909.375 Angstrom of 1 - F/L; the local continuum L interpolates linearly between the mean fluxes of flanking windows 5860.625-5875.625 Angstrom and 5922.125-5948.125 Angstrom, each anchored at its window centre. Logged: 5.46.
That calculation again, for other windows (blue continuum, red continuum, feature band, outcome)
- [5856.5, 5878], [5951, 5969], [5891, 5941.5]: 3.7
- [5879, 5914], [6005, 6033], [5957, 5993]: -2.2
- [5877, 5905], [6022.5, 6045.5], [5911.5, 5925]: -1.7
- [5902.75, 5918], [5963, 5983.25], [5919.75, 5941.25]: -0.8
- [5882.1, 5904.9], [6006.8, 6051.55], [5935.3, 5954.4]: -2.7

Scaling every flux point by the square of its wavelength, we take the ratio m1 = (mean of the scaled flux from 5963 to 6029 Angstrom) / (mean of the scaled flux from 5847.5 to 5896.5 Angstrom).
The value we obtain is 1.12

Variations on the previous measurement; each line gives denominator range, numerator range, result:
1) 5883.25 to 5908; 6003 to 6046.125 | 1.31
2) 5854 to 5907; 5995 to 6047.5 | 1.18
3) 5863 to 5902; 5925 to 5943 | 1.16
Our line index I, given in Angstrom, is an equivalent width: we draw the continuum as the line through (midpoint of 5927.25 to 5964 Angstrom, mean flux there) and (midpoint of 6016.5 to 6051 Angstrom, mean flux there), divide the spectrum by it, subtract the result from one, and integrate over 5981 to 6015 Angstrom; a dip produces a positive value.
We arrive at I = 0.9 Angstrom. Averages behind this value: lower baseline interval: 5.24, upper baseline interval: 5.4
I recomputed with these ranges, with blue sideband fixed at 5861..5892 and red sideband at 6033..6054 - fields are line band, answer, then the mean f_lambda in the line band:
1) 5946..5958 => -0.39 Angstrom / 5.26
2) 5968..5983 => -0.30 Angstrom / 5.29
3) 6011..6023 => 0.22 Angstrom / 5.26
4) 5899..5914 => 0.72 Angstrom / 4.67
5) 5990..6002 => 0.04 Angstrom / 5.25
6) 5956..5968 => -0.16 Angstrom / 5.2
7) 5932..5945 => -0.60 Angstrom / 5.27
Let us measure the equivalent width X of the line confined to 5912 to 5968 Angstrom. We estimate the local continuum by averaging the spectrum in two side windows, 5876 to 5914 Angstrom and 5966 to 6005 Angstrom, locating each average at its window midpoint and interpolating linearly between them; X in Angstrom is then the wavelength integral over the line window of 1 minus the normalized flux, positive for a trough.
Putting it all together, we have -4.2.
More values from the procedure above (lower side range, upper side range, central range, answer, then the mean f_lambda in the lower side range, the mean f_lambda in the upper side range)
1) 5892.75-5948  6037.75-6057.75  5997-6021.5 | 0.6 Angstrom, 4.92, 5.5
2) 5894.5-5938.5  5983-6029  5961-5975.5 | -0.5 Angstrom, 4.87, 5.23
